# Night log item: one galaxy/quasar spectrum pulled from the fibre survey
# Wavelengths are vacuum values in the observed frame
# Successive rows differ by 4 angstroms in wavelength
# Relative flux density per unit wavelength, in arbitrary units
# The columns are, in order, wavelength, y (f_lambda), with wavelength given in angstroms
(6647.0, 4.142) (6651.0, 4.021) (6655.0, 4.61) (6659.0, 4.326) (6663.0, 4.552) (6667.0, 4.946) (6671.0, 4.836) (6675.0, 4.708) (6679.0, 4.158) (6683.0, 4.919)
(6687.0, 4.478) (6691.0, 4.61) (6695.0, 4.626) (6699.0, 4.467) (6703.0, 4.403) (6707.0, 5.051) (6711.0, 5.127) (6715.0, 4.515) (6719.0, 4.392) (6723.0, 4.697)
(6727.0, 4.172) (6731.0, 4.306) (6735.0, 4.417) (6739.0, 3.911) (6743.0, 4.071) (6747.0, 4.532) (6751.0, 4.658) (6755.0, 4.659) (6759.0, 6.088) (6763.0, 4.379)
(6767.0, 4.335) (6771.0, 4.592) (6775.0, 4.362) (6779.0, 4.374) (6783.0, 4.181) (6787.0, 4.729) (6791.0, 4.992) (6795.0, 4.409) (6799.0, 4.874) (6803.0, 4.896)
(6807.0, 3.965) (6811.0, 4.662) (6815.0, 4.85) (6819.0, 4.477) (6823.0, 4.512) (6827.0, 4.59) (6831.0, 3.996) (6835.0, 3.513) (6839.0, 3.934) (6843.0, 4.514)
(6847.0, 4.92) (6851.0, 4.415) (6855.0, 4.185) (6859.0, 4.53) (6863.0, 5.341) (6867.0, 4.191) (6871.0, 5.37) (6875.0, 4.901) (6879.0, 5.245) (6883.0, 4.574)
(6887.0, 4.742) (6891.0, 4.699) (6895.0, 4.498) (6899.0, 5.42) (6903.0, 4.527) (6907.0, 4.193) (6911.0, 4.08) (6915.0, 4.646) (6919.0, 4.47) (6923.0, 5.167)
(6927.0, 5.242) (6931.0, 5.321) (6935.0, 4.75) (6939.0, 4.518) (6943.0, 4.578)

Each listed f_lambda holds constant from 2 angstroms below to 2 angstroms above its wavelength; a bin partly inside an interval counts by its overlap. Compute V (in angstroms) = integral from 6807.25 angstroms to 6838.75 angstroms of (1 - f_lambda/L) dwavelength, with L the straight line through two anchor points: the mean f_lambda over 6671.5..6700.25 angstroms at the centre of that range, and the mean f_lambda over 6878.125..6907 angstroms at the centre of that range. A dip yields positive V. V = 2.5 angstroms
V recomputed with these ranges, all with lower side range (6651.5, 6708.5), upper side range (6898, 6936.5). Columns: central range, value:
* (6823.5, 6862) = 3.2 angstroms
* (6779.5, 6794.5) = 0.3 angstroms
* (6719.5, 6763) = 1.0 angstroms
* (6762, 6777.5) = 0.8 angstroms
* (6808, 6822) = 0.3 angstroms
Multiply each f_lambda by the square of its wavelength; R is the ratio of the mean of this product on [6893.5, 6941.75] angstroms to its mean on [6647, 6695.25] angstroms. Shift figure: 1.12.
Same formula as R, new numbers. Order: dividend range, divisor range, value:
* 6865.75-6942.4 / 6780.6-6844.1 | 1.10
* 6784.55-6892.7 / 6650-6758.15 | 1.05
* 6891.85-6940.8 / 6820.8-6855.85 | 1.13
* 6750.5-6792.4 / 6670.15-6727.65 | 1.03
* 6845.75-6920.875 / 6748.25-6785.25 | 1.05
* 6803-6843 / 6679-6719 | 0.96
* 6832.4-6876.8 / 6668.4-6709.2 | 1.02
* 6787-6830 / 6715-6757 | 1.07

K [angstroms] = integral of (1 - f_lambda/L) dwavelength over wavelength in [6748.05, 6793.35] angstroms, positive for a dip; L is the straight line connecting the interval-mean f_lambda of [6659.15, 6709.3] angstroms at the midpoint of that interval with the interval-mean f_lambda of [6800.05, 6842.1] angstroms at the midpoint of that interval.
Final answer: -2.1 angstroms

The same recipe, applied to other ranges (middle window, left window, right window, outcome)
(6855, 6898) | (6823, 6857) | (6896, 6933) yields -2.6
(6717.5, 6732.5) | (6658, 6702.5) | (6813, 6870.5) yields 0.5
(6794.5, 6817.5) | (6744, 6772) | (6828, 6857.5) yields -0.9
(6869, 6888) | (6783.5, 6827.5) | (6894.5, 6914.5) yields -1.7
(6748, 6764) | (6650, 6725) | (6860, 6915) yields -1.0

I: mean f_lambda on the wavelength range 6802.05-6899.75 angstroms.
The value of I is 4.58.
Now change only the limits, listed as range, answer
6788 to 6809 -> 4.63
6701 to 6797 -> 4.56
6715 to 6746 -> 4.3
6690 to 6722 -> 4.65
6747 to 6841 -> 4.52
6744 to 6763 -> 4.87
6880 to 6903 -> 4.78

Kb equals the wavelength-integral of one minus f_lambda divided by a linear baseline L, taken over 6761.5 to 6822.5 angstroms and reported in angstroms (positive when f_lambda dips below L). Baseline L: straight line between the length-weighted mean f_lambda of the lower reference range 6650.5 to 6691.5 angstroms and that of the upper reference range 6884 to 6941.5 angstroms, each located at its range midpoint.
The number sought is 1.5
